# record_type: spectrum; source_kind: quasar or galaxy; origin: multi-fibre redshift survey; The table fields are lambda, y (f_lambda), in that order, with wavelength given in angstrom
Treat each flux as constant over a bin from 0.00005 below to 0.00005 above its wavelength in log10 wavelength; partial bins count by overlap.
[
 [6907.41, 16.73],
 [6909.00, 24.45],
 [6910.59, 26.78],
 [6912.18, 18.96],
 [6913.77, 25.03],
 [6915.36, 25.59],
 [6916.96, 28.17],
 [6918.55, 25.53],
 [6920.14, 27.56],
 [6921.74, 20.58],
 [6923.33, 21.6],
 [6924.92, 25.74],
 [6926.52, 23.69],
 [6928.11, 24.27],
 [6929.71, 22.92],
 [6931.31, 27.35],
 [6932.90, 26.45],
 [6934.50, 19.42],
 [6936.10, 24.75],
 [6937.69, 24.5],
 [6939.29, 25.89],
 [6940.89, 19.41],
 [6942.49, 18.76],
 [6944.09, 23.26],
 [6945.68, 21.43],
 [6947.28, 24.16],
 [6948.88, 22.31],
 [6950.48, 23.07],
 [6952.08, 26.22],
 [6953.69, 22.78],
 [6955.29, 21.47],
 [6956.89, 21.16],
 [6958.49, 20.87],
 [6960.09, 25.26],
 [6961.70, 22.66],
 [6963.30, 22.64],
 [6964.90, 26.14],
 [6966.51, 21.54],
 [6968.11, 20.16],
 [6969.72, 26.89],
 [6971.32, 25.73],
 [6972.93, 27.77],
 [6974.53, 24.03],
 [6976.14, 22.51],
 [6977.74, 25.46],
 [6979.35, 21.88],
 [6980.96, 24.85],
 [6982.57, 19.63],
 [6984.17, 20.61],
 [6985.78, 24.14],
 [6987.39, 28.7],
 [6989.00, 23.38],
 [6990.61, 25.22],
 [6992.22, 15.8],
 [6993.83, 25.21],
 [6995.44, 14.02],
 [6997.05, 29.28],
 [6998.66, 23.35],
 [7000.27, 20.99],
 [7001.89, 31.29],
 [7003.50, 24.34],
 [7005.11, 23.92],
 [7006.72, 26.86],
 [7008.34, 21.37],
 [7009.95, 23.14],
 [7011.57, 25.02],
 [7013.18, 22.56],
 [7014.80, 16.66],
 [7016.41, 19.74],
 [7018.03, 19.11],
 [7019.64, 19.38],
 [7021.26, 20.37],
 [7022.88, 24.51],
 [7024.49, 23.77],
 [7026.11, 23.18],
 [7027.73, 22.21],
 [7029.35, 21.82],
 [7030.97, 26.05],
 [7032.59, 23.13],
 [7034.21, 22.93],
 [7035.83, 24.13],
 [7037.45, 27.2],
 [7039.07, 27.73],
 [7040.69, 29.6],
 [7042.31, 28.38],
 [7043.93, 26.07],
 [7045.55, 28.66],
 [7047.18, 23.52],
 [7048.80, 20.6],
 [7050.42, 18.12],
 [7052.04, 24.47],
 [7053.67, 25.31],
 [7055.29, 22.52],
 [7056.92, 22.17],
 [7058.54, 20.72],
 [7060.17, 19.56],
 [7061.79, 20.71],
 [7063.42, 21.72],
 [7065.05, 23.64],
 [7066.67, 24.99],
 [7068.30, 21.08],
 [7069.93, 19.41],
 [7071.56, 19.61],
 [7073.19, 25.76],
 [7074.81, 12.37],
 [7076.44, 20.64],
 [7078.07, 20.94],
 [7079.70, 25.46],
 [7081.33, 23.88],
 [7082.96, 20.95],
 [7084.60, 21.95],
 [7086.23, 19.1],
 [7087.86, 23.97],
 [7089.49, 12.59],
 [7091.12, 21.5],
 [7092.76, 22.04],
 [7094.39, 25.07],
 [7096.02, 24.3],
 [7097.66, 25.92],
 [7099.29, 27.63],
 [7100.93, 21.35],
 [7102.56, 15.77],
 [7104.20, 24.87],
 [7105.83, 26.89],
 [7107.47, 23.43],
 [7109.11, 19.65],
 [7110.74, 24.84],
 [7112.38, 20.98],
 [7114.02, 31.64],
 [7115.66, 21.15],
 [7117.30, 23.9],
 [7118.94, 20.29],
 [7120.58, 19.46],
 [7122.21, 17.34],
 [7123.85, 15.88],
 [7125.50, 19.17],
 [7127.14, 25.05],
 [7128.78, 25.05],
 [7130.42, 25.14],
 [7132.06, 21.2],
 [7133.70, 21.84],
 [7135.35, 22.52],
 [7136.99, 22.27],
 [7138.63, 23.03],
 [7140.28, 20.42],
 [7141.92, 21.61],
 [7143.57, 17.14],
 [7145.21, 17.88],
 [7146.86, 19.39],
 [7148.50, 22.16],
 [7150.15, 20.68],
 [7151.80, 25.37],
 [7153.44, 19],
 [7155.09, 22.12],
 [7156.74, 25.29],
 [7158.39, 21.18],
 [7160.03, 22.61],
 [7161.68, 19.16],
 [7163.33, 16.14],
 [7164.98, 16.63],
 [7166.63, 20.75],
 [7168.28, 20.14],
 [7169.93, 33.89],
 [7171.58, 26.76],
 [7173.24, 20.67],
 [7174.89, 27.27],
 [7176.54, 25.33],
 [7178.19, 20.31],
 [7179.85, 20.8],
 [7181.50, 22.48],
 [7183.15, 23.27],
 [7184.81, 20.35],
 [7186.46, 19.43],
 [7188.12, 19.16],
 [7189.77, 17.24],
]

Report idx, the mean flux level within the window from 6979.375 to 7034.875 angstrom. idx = 22.8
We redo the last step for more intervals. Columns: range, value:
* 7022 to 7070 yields 23.7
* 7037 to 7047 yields 27.7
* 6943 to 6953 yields 23.3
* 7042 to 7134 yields 22.3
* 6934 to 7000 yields 23.1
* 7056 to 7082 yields 21.4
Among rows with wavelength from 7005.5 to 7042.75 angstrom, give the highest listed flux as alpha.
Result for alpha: 29.6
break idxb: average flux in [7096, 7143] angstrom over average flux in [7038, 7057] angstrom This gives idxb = 0.90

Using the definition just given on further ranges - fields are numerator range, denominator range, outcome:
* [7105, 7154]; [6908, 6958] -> 0.92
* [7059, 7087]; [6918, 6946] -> 0.90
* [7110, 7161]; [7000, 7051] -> 0.92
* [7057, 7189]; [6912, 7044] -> 0.93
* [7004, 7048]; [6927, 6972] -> 1.02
